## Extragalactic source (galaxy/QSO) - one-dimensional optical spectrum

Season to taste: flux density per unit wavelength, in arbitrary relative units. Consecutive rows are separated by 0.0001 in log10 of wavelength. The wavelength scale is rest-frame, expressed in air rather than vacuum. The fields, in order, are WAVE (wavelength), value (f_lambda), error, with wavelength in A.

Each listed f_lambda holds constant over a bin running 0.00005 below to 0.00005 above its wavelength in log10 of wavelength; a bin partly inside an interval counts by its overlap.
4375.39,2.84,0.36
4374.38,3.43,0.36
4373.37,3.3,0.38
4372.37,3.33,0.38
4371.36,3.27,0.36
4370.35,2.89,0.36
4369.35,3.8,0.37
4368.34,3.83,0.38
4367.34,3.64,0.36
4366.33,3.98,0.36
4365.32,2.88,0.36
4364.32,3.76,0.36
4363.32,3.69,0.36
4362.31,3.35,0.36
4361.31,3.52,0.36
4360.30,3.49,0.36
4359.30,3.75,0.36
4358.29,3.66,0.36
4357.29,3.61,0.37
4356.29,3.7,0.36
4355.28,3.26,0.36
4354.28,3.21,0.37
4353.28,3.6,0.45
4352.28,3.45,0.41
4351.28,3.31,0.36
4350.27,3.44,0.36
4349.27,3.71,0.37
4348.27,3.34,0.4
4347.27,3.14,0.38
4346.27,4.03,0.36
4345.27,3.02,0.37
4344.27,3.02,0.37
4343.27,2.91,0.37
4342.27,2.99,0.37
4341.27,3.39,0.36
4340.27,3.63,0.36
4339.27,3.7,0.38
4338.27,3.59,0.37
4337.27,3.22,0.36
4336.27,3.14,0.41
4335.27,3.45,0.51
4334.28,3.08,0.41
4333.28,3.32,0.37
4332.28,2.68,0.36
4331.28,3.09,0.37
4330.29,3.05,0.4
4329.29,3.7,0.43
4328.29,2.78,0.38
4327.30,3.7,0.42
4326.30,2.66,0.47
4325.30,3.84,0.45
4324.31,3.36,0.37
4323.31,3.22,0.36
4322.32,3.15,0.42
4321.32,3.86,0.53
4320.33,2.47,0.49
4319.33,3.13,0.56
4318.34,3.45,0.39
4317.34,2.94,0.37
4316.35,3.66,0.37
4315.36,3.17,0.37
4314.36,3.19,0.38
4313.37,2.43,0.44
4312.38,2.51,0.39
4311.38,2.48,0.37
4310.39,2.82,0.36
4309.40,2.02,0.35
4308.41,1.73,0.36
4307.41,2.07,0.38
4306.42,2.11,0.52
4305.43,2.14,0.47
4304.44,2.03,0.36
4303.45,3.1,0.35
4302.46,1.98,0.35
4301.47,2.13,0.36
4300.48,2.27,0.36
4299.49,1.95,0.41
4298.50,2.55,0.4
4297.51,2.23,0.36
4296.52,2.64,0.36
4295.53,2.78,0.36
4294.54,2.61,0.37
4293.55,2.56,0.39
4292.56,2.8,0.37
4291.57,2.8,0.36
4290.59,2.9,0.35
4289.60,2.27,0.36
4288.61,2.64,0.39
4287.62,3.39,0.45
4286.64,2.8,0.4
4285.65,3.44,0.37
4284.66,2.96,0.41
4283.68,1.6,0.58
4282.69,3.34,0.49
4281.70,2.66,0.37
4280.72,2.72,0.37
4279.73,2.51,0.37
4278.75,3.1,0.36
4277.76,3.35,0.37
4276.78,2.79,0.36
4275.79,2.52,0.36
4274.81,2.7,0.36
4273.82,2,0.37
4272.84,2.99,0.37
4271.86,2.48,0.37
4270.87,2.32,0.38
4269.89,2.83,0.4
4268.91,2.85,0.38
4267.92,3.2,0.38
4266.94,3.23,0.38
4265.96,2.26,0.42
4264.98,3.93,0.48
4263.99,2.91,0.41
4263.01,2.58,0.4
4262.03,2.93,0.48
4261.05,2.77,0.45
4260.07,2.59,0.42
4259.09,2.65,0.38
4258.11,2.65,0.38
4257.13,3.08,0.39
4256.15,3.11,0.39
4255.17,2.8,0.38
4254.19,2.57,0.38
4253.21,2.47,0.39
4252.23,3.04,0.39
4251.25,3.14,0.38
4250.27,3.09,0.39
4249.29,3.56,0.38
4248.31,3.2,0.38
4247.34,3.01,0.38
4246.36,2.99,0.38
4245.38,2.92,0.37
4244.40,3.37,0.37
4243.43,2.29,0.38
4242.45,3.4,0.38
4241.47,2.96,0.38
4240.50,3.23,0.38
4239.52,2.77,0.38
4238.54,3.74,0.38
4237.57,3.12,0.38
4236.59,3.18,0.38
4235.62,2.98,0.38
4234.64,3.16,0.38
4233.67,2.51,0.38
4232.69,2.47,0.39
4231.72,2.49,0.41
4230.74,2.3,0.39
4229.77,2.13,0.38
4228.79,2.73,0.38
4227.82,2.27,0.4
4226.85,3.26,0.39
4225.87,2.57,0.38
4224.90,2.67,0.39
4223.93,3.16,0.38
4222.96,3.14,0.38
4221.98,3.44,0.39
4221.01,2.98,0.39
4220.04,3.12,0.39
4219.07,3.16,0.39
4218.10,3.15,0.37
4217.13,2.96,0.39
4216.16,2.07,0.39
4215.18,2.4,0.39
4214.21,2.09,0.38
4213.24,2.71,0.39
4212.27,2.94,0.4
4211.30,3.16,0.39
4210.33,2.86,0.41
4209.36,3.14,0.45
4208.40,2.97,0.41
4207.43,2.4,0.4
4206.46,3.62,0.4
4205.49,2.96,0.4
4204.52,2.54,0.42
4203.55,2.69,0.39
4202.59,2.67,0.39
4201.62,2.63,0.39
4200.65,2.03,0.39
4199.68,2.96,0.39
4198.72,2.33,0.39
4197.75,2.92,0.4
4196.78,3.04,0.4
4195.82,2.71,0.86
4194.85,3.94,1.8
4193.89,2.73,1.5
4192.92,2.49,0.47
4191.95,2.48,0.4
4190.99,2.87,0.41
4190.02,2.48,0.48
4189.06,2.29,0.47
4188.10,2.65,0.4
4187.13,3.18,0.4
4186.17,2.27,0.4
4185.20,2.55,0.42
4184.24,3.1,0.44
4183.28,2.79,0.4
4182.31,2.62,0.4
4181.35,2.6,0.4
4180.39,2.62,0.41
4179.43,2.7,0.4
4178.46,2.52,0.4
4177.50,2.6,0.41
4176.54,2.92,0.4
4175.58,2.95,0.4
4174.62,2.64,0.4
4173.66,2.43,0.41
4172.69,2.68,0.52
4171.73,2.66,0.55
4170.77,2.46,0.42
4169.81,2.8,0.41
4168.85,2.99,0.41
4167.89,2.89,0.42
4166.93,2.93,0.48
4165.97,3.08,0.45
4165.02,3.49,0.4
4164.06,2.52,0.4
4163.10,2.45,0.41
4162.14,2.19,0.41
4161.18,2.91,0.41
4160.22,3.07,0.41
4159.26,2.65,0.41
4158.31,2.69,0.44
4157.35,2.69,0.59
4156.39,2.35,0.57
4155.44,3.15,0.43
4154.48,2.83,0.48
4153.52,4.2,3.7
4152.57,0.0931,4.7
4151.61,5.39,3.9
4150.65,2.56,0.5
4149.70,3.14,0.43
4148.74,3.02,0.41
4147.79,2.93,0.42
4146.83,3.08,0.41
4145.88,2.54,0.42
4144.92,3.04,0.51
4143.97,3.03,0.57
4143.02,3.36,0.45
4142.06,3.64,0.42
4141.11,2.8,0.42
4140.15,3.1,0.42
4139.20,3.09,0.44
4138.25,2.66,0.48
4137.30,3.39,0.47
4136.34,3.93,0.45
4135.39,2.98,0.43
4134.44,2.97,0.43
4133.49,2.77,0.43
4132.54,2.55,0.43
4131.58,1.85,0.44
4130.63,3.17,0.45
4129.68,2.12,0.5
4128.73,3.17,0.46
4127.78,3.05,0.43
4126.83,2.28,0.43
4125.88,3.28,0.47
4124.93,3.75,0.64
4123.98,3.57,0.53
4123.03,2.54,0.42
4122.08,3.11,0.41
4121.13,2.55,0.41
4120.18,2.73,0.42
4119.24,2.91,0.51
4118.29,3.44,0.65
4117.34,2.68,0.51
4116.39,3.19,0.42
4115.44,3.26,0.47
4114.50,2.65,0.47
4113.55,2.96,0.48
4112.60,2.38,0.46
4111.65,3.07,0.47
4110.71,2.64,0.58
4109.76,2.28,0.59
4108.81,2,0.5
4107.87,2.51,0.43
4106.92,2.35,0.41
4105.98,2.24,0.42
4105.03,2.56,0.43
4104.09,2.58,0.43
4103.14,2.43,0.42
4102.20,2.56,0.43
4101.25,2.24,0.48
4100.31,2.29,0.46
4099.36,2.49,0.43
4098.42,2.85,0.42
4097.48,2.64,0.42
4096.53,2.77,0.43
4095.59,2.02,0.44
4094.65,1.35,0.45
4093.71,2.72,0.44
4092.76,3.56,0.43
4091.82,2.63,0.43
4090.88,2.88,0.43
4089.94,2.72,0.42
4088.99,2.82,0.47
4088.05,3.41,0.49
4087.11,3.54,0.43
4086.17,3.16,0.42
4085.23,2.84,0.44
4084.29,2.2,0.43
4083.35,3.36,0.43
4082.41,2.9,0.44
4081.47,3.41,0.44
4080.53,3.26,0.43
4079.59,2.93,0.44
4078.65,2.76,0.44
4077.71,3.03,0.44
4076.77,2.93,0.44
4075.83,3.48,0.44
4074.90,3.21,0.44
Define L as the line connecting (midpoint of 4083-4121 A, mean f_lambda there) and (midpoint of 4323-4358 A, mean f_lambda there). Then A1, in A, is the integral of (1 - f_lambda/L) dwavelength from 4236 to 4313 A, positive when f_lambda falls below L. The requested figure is 9.8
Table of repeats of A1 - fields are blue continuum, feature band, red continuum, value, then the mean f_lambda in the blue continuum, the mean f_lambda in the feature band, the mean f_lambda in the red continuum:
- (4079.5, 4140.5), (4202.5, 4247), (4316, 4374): 3.0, 2.8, 2.87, 3.36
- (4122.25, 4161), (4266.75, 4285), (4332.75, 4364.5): 2.9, 2.96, 2.74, 3.42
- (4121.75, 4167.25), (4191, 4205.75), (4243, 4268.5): 1.0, 2.94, 2.74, 2.94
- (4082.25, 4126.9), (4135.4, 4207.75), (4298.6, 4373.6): 0.7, 2.75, 2.83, 3.14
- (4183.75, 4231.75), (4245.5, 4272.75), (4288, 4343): -0.8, 2.77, 2.9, 2.86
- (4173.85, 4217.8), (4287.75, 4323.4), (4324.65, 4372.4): 6.3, 2.73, 2.63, 3.39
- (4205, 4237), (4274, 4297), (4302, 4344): 1.2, 2.82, 2.77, 2.98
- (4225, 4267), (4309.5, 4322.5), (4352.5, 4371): 1.2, 2.89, 2.99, 3.53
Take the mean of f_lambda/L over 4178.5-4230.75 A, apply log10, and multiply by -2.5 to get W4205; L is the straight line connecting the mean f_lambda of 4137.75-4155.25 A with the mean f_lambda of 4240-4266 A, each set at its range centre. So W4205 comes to 0.084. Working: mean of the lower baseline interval 3.03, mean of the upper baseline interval 2.96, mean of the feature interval 2.77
